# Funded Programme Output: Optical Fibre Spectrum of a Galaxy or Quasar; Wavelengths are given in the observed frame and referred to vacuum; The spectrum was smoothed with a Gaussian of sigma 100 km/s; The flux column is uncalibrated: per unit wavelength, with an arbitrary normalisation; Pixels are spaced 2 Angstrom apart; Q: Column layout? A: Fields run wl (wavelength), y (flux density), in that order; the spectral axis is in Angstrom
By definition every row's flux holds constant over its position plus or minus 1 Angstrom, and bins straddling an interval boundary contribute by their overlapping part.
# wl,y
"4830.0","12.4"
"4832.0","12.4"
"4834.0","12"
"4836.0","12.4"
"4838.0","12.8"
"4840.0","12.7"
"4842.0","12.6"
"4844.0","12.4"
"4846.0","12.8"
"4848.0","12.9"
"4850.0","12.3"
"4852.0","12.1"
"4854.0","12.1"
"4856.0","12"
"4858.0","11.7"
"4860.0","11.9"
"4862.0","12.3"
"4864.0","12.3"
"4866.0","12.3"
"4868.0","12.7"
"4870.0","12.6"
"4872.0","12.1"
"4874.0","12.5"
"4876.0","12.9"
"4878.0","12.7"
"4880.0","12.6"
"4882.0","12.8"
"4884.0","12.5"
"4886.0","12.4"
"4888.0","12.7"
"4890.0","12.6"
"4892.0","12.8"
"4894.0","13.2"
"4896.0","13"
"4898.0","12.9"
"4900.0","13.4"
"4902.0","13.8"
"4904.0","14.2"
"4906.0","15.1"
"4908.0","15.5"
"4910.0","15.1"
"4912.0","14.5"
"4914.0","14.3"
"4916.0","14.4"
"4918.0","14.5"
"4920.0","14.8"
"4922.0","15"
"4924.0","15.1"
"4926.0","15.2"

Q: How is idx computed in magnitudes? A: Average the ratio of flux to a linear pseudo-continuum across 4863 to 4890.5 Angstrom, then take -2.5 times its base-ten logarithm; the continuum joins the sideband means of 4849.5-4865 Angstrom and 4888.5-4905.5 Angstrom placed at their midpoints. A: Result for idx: 0.010 mag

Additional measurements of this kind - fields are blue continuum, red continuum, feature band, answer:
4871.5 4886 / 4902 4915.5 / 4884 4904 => 0.05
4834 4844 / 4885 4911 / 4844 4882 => 0.05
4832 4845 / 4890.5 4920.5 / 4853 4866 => 0.08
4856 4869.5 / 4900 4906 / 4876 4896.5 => 0.05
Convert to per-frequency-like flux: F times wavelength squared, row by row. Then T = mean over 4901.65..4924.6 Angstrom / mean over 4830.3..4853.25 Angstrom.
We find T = 1.21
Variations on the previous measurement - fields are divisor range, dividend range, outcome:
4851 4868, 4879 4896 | 1.06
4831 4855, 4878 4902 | 1.05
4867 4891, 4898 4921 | 1.16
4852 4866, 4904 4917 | 1.25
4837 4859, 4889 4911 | 1.14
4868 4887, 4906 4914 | 1.20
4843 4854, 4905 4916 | 1.22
